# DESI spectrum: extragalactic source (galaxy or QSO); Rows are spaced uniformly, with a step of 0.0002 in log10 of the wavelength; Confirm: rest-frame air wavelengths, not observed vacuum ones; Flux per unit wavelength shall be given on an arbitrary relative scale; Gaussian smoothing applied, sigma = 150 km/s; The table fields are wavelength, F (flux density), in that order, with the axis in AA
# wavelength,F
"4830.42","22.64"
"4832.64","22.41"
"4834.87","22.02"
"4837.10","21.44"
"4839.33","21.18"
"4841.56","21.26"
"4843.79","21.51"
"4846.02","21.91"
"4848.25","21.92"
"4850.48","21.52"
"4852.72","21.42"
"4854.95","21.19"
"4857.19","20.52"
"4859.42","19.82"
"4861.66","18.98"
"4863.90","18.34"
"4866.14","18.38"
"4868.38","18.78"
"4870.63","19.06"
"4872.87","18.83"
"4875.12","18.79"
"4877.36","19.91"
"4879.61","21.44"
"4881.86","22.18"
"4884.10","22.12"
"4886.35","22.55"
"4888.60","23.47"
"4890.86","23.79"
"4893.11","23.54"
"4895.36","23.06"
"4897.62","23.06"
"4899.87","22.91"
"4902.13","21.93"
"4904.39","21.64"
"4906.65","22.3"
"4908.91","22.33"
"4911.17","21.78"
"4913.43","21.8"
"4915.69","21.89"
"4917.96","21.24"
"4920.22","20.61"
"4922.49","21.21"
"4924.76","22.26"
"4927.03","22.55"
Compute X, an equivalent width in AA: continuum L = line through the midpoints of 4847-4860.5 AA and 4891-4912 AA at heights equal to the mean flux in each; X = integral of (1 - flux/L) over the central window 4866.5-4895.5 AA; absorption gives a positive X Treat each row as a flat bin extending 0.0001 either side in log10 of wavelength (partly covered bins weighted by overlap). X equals 0.98 AA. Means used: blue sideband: 21.1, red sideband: 22.6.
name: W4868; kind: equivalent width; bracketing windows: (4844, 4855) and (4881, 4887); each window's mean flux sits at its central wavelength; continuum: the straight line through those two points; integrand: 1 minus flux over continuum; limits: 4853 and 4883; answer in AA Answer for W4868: 3.0 AA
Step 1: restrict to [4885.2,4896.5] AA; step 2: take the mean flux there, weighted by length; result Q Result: 23.3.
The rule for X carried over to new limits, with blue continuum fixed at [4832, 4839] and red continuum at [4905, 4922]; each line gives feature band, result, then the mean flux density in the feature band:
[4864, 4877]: 1.77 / 18.8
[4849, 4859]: 0.32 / 21.1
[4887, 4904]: -1.03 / 23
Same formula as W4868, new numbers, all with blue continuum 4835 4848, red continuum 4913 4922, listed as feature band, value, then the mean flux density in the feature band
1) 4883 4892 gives -0.7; 23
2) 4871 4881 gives 0.8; 19.8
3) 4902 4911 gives -0.3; 22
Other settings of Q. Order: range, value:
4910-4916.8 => 21.8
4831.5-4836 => 22.2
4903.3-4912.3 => 22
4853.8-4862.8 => 20.1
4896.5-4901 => 23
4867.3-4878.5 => 19.1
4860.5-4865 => 18.7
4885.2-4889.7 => 23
